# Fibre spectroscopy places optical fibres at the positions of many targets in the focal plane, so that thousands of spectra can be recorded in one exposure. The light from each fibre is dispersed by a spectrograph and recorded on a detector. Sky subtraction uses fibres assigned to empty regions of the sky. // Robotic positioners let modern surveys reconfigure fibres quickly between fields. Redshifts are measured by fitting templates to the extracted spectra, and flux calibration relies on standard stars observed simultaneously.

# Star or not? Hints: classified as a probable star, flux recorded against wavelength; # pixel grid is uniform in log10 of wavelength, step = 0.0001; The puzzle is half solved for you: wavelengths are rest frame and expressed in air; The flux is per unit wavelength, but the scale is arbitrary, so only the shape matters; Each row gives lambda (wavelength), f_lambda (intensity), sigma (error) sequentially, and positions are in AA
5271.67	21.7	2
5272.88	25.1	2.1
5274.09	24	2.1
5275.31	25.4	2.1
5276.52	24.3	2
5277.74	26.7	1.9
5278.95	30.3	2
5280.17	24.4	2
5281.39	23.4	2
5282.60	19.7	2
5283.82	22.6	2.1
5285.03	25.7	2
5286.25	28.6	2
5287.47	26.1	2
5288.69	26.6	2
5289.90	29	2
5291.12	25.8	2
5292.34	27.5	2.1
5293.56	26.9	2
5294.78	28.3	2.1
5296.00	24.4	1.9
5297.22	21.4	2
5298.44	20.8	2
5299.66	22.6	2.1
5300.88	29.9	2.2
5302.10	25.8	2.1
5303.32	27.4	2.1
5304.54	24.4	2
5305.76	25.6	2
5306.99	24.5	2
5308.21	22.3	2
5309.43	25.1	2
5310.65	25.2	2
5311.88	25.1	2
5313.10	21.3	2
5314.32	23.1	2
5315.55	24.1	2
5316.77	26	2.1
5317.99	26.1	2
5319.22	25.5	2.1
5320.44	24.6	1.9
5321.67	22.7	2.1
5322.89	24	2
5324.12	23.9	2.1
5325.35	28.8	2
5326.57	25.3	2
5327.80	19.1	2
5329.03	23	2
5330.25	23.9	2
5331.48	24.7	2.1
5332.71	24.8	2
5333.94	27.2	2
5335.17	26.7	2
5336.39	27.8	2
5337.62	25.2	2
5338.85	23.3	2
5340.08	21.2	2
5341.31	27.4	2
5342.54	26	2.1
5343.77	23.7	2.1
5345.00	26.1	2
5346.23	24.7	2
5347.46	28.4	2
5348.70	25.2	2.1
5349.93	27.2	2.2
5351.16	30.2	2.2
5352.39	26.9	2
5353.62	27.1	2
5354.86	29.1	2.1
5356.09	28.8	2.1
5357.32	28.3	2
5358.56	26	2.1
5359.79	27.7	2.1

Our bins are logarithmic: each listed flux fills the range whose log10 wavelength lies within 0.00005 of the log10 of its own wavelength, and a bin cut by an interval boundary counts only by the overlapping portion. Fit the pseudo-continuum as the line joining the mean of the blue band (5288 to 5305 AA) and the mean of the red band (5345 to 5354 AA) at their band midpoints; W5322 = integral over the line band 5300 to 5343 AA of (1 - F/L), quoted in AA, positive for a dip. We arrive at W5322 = 2.5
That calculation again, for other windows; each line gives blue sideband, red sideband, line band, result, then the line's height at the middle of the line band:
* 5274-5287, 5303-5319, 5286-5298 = -0.7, 24.9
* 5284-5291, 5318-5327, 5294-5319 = 1.1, 25.9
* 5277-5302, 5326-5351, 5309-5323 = 0.5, 25.3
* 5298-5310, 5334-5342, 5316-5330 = 0.4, 25.2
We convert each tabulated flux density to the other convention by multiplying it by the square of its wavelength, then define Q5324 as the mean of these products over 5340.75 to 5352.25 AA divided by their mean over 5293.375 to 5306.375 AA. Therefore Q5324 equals 1.1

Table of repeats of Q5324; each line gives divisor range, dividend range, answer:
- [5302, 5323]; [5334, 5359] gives 1.09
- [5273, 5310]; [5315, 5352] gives 1.01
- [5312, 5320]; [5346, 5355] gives 1.13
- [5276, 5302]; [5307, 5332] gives 0.96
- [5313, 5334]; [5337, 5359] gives 1.09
